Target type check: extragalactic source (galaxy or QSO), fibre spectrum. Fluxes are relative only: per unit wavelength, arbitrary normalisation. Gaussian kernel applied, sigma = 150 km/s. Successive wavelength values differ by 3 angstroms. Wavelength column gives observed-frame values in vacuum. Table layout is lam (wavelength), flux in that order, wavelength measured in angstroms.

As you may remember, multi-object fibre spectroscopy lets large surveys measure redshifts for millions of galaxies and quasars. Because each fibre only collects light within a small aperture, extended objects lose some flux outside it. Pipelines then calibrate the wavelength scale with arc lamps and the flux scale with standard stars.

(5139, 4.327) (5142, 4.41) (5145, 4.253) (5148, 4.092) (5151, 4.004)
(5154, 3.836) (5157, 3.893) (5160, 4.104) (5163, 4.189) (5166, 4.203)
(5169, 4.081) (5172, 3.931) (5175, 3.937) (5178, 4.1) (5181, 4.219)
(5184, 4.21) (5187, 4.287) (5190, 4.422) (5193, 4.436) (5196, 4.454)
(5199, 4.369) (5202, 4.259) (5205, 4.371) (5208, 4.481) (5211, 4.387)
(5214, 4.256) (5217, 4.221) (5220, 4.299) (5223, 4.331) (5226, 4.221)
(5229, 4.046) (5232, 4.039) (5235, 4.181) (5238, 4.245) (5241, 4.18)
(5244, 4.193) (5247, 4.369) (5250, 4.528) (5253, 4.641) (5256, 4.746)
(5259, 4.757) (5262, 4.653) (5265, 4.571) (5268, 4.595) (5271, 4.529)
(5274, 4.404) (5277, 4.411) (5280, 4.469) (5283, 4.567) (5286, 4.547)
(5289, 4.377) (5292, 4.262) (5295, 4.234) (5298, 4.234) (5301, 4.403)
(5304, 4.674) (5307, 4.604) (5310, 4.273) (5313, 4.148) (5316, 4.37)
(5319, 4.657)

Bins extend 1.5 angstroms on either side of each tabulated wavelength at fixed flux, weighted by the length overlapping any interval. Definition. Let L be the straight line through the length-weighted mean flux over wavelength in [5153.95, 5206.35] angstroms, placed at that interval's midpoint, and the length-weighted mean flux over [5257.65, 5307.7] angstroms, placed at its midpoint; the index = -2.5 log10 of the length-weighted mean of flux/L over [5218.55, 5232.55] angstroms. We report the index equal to 0.03 mag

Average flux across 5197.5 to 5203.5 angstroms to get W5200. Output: 4.31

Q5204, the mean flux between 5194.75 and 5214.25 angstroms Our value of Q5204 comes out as 4.37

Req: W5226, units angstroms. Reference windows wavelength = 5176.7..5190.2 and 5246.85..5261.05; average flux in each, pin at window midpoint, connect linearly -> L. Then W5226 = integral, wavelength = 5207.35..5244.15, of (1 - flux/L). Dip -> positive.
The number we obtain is 2.0 angstroms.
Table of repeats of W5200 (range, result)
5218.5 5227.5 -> 4.28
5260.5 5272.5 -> 4.59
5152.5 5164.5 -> 4.01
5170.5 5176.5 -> 3.93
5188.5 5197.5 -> 4.44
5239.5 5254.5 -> 4.38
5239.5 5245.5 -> 4.19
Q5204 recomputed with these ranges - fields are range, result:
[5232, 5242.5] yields 4.18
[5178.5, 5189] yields 4.23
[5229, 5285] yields 4.44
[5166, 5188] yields 4.11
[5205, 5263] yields 4.35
